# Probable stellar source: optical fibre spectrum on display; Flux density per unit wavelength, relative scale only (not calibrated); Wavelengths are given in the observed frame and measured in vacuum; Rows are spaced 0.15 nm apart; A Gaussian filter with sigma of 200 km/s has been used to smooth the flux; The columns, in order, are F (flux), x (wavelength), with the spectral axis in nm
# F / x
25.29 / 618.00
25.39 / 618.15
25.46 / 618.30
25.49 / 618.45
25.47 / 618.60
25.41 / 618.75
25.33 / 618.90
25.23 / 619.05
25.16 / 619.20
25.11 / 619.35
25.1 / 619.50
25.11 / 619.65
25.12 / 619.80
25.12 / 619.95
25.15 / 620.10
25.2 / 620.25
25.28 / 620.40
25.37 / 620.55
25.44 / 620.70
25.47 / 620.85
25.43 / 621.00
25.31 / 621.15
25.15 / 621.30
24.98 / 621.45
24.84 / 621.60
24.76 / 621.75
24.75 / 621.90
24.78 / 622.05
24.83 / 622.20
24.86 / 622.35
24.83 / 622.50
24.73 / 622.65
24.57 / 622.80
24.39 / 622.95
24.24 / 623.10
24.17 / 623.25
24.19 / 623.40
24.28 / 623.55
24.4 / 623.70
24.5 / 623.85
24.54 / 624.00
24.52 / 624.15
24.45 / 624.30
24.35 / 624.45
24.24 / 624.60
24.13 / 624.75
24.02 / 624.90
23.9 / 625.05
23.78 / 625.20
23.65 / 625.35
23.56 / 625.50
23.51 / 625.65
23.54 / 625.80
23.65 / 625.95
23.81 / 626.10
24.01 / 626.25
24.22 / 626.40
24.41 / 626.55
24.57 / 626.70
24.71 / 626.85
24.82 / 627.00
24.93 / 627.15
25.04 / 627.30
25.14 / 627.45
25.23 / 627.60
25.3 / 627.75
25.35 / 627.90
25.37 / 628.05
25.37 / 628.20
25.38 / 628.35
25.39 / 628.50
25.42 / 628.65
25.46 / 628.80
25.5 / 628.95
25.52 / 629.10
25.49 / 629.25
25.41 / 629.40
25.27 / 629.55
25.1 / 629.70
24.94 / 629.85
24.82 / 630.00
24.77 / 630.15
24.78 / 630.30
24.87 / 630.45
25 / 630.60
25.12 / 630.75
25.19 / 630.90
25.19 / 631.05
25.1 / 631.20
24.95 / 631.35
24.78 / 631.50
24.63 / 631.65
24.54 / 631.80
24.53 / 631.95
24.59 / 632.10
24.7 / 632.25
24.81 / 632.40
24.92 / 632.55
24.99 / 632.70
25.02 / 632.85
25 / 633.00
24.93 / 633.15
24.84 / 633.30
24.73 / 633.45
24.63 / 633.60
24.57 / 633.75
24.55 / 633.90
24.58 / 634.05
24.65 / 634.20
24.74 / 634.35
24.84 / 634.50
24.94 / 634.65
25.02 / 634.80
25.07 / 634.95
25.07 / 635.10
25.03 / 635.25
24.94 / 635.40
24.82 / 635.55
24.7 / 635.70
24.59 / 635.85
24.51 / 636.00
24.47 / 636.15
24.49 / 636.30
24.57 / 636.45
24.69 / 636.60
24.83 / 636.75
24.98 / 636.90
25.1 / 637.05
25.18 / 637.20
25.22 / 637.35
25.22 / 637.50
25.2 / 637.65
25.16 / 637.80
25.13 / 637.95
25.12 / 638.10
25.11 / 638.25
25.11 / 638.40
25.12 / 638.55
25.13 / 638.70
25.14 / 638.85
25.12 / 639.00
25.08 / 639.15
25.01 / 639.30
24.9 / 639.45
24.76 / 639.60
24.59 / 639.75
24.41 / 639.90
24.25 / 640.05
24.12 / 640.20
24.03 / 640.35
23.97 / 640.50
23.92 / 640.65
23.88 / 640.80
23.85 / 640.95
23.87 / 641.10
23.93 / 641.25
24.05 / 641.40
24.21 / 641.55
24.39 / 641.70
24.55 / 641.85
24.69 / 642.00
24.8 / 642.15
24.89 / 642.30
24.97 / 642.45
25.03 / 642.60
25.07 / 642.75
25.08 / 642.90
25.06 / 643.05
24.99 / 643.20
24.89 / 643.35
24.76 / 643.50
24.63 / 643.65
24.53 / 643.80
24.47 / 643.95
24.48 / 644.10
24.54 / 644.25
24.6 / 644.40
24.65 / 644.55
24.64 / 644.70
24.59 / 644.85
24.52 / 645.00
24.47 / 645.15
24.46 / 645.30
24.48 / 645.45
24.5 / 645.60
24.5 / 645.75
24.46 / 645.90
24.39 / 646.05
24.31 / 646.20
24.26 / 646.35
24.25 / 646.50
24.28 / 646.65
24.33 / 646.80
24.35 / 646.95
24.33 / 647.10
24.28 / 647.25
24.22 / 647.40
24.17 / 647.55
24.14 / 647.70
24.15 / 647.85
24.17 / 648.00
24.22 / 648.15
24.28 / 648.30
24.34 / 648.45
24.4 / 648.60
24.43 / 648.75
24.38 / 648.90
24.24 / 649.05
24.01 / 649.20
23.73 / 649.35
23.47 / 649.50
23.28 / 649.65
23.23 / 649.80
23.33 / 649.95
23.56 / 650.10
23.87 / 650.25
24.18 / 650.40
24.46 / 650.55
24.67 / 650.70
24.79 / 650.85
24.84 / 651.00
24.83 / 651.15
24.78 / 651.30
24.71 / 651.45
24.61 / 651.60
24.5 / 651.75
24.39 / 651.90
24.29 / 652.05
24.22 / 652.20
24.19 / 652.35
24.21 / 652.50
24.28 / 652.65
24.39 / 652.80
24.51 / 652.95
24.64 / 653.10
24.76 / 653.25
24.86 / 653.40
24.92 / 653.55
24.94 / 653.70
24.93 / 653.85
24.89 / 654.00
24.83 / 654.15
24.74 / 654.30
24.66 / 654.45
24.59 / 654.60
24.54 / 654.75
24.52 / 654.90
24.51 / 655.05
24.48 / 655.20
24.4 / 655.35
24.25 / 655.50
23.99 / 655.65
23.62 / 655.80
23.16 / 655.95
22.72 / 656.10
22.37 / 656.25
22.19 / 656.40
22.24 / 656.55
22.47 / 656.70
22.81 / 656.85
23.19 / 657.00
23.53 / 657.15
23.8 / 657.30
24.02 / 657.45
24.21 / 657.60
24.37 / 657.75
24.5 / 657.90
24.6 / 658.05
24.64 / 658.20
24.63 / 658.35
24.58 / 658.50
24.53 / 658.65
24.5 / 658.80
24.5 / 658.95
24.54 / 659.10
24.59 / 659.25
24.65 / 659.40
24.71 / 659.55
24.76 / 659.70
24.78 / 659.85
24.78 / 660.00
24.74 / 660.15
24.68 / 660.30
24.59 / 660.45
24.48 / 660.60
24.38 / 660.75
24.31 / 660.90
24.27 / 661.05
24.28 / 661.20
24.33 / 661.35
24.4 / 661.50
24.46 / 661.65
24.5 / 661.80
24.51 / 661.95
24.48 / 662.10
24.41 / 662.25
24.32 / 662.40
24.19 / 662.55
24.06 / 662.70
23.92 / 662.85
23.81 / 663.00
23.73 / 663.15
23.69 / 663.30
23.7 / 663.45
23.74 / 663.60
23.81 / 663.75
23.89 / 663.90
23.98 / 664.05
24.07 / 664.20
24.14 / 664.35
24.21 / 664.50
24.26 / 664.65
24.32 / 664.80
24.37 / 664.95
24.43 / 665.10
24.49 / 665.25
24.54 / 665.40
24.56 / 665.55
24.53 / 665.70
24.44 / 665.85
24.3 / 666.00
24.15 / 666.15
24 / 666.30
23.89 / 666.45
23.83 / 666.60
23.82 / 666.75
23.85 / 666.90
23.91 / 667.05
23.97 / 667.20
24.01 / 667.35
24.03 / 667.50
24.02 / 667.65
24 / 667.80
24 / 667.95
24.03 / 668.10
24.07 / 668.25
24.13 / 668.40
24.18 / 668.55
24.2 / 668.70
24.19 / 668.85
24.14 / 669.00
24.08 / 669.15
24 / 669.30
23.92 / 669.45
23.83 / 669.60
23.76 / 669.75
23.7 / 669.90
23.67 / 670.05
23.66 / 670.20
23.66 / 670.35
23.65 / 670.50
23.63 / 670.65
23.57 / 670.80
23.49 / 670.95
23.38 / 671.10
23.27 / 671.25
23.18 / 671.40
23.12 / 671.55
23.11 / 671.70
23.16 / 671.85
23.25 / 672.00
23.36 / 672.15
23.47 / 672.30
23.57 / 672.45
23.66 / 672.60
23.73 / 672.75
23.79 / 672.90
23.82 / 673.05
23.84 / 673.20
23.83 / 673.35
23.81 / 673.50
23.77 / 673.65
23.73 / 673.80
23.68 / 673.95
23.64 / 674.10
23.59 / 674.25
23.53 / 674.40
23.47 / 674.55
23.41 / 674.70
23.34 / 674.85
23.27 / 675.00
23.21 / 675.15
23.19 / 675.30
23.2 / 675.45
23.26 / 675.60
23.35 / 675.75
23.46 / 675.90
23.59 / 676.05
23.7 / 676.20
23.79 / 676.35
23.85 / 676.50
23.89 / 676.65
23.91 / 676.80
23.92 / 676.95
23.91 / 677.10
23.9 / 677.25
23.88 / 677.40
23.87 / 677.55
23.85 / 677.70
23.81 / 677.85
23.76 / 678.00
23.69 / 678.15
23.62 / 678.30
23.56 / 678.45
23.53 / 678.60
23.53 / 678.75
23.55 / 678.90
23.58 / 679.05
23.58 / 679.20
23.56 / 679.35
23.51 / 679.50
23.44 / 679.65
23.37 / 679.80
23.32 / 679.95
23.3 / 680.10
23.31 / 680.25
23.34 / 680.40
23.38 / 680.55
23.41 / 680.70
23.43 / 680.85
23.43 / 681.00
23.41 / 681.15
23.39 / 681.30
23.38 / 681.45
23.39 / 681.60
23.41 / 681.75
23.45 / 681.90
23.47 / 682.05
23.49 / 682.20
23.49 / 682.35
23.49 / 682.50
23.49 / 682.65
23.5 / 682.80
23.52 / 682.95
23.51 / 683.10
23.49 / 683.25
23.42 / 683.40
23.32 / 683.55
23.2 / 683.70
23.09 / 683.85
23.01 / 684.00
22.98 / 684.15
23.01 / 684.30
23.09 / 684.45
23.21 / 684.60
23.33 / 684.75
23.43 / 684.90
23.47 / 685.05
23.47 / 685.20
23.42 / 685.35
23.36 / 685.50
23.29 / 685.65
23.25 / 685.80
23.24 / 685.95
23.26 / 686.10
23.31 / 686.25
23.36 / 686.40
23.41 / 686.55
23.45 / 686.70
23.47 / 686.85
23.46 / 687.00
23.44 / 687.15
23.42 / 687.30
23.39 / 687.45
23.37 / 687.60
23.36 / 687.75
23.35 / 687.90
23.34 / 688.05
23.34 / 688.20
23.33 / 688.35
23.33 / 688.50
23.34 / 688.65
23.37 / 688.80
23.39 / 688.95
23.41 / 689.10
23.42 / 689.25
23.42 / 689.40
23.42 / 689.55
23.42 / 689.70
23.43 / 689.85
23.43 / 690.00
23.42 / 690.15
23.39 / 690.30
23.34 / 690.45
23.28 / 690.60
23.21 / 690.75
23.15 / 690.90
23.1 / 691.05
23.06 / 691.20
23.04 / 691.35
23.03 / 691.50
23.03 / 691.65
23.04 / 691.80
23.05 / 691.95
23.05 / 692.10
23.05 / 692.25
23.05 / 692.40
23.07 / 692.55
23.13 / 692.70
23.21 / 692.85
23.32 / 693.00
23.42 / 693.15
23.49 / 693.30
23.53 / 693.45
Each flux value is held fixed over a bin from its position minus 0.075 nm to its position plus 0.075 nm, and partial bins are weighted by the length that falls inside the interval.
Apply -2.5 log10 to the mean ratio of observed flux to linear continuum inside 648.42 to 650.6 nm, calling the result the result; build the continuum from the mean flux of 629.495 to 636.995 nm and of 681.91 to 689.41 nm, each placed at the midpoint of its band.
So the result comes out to 0.021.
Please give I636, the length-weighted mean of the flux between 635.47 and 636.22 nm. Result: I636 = 24.6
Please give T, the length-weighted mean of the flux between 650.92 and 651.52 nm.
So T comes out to 24.8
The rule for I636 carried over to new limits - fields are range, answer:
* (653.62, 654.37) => 24.9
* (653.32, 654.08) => 24.9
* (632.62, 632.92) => 25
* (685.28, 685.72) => 23.4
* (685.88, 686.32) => 23.3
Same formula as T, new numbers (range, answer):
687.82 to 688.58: 23.3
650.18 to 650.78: 24.3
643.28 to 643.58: 24.8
